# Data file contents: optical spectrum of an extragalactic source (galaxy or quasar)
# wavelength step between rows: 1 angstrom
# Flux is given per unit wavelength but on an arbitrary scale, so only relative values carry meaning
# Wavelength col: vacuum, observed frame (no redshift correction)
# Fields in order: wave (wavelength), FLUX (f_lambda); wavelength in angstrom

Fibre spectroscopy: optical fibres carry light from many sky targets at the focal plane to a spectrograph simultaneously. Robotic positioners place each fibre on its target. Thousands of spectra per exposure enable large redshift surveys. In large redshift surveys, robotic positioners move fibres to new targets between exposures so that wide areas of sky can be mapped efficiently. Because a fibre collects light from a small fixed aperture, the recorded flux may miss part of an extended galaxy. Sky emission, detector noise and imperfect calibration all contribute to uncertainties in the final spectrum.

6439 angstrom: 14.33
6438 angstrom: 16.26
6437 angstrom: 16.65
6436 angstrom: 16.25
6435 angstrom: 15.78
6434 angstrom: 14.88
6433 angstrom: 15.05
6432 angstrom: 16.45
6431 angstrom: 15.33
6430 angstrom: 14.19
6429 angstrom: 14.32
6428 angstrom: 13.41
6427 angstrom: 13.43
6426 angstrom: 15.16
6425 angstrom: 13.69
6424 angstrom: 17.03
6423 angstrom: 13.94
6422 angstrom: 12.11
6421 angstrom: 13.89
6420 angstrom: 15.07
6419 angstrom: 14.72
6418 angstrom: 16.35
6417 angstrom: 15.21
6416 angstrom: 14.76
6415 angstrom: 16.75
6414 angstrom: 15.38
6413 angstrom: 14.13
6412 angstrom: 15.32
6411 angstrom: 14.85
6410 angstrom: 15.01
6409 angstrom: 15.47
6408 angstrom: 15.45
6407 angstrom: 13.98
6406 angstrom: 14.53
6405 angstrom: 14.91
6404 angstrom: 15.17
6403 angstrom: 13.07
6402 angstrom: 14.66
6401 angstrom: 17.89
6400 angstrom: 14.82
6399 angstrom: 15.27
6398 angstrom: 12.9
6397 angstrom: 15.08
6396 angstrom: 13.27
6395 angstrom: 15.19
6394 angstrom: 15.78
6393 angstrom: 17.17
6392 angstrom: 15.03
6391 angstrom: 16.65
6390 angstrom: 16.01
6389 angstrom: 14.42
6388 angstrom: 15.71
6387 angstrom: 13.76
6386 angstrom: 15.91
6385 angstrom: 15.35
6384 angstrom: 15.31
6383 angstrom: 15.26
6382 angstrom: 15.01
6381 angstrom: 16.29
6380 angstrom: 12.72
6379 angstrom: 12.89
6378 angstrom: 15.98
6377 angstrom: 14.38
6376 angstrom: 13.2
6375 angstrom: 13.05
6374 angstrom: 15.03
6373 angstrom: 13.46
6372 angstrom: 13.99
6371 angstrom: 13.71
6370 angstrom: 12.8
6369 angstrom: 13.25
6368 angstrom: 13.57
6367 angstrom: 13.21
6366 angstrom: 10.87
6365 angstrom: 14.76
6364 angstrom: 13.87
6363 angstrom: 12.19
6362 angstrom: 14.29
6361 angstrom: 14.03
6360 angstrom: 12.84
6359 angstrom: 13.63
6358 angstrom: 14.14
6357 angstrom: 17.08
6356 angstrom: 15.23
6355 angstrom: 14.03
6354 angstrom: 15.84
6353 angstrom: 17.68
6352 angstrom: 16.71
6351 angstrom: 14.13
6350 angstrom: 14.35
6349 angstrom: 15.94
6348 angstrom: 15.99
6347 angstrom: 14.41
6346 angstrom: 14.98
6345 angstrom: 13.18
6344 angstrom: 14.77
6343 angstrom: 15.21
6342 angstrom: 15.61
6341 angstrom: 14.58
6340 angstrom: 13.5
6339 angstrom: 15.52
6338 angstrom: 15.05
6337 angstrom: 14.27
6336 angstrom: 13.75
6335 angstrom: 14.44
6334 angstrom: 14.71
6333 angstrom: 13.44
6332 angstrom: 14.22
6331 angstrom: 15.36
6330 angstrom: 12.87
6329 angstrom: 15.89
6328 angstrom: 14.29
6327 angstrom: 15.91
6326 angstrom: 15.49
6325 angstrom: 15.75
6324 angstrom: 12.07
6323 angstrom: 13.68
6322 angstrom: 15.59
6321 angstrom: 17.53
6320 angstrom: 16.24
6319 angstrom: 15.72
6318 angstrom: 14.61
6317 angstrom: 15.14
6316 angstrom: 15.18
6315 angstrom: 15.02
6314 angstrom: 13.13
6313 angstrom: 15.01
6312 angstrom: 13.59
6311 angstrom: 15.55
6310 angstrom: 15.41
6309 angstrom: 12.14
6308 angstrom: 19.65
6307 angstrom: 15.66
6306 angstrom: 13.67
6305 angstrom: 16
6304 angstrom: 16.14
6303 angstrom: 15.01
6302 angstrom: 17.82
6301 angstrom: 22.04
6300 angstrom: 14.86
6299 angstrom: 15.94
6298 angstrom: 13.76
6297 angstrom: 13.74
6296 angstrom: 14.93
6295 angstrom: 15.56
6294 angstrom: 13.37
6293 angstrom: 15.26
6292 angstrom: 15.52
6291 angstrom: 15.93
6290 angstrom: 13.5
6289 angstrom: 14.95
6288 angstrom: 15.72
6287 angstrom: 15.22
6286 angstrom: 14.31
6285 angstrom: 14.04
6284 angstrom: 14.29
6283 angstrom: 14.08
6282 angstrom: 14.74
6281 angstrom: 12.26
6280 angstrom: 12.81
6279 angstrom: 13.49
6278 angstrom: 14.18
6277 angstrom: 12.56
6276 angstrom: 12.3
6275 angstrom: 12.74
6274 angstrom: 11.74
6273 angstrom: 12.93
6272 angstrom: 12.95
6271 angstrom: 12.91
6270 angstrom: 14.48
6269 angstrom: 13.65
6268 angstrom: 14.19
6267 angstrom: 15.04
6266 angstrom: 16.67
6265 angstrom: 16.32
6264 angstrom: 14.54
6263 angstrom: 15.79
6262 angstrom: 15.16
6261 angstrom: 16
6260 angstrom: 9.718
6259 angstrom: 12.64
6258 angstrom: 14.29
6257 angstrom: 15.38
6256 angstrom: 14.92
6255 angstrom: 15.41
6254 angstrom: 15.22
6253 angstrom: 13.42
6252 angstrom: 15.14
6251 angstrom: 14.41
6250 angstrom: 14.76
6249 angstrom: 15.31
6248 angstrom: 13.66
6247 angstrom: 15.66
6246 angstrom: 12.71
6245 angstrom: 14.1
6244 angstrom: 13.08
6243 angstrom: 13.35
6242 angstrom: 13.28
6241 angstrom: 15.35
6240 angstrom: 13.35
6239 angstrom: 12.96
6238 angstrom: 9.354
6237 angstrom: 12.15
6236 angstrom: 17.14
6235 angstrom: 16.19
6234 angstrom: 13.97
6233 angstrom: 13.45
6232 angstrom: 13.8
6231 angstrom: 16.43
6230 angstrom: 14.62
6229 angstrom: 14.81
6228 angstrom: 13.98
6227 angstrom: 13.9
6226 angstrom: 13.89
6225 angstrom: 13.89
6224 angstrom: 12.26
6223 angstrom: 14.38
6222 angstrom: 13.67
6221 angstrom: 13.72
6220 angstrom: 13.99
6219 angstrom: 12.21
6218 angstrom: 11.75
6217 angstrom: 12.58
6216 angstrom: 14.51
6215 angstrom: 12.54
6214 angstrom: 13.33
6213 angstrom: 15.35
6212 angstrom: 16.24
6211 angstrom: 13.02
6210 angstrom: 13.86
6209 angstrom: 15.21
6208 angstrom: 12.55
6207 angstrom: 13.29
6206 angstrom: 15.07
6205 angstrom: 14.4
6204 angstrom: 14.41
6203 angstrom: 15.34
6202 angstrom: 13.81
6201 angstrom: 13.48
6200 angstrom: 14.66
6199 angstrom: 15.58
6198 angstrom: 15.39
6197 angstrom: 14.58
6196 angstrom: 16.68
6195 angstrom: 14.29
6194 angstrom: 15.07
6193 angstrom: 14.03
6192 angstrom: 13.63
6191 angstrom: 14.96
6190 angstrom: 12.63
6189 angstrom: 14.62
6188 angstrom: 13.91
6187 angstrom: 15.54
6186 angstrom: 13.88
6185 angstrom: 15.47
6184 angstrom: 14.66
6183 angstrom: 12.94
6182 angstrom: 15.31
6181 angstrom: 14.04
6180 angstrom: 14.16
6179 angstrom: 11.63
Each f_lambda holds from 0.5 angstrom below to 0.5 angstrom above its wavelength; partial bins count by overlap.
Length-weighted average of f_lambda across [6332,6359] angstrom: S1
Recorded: 14.9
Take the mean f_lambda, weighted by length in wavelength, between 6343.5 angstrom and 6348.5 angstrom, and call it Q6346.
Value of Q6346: 14.7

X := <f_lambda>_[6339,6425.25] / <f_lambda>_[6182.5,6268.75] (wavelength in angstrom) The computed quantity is 1.03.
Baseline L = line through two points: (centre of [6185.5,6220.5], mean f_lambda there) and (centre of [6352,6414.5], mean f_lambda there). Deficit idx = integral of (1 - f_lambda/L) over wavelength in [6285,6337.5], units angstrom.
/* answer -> -2.3 angstrom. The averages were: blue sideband 14.2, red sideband 14.6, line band 15.1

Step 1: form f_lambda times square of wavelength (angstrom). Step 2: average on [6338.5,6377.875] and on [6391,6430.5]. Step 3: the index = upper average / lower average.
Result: 1.05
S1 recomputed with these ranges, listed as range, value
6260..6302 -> 14.5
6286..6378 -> 14.8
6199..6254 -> 14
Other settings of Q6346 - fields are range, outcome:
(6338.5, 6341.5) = 14.5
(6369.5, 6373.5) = 13.5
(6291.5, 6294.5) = 14.7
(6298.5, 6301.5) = 17.6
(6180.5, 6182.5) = 14.7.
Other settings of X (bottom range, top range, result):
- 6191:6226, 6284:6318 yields 1.08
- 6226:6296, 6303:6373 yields 1.04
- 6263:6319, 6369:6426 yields 1.01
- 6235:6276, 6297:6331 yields 1.09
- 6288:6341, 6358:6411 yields 0.96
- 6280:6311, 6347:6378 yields 0.94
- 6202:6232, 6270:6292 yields 0.98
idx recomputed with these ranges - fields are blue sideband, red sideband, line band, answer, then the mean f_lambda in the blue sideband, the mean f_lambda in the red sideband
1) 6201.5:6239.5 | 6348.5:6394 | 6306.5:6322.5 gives -1.1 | 13.9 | 14.6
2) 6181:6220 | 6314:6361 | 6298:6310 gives -1.1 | 14.2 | 14.9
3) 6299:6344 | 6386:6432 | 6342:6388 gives 1.8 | 15.1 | 14.9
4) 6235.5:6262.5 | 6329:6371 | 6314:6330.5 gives -0.8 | 14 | 14.4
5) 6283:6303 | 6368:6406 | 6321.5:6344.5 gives 0.6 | 15.3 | 14.7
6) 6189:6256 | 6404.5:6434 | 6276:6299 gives 0.1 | 14.1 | 14.8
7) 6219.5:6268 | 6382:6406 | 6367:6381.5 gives 1.1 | 14.2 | 15.1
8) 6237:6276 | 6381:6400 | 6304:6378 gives 0.6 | 14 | 15.2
